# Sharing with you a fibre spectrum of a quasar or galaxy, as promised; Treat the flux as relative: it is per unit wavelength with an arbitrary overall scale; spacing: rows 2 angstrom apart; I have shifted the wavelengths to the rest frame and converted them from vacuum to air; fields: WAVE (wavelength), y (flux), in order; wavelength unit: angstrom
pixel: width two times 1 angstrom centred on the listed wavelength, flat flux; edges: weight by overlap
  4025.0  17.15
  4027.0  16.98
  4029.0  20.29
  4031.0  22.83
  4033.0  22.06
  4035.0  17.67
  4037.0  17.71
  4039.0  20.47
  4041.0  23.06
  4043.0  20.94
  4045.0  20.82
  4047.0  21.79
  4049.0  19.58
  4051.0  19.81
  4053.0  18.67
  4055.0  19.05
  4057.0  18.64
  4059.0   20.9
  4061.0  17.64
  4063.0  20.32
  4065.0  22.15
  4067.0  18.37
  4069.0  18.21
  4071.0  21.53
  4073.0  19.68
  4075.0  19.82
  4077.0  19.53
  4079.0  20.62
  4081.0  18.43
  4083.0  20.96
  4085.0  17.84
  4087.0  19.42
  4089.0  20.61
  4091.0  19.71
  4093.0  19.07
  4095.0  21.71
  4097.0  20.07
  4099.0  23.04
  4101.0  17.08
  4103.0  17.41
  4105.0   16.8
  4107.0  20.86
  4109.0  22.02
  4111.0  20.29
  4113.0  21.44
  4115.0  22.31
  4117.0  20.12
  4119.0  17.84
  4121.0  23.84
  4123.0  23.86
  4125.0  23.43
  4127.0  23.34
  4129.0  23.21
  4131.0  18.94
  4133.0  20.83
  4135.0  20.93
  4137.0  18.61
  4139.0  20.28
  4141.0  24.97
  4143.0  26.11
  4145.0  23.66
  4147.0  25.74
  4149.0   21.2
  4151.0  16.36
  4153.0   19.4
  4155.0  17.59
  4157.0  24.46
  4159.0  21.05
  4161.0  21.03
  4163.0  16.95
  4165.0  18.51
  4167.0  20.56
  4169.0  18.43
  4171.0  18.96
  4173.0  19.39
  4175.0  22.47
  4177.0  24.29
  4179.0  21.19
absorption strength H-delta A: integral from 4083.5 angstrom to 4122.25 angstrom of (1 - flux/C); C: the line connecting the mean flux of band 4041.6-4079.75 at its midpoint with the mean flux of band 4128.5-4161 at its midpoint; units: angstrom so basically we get 1.1 angstrom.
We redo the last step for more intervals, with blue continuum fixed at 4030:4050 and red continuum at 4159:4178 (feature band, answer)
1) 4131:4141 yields -0.1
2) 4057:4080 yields 0.8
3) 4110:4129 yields -1.5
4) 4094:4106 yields 0.6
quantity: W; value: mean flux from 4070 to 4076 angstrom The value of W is 20.3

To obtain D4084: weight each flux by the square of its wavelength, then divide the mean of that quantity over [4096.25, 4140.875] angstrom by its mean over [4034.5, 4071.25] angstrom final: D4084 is 1.1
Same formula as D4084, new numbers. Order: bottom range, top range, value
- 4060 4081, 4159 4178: 1.07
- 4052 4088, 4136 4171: 1.11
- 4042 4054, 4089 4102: 1.02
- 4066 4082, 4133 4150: 1.20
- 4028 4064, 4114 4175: 1.10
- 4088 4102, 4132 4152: 1.11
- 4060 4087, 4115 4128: 1.15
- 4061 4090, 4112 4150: 1.15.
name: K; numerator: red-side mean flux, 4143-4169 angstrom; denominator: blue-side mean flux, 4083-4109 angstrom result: 1.05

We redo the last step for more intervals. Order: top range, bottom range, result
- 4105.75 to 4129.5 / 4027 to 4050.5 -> 1.06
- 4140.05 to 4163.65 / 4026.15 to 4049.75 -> 1.06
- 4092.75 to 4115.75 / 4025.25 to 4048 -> 0.99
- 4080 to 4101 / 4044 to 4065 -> 1.01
